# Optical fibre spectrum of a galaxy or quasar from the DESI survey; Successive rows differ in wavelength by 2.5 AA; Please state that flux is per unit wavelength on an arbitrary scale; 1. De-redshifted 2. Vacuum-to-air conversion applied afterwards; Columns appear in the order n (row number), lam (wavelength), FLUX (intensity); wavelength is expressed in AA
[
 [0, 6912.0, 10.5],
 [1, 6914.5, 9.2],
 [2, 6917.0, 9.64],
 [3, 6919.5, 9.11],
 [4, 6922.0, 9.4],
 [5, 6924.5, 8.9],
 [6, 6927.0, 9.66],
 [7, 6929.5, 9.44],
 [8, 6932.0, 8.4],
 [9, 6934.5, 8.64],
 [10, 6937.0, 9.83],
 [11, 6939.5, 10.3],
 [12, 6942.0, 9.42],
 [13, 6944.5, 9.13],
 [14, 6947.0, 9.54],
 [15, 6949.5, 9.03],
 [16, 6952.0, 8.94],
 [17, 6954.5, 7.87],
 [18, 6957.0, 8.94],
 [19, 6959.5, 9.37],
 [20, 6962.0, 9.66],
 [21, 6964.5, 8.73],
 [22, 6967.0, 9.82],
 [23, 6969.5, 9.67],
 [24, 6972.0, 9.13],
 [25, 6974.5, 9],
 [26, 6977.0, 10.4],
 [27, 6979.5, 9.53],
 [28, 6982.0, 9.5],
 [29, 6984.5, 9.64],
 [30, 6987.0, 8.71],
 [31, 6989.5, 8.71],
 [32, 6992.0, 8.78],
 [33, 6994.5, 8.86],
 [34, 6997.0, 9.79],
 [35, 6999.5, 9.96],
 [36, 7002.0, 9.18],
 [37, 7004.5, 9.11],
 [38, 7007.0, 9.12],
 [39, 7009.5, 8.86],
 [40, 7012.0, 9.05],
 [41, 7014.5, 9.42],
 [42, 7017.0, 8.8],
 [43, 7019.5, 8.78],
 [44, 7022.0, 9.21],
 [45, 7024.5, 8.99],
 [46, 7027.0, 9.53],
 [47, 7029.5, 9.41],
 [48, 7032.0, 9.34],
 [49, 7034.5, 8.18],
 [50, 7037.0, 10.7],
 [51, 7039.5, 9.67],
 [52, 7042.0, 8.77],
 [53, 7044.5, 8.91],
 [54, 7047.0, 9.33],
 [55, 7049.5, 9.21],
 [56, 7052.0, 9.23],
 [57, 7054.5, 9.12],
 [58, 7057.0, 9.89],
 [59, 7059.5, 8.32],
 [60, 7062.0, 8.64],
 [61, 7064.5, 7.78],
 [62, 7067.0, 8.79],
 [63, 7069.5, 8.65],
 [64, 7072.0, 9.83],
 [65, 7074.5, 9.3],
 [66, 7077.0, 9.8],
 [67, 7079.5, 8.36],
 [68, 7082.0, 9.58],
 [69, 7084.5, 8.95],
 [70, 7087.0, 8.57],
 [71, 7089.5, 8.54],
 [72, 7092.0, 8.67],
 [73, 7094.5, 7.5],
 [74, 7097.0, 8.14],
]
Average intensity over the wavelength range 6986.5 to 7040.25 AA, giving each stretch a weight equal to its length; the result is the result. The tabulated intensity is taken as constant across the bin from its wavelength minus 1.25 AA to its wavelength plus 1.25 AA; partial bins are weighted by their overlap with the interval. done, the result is 9.19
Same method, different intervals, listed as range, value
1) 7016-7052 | 9.21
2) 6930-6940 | 9.23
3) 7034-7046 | 9.31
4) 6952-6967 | 8.99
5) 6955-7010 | 9.28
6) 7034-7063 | 9.19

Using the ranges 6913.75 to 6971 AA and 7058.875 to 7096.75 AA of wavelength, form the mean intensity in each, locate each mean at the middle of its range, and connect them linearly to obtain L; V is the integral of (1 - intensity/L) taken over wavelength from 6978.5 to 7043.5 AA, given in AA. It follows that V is -1.6 AA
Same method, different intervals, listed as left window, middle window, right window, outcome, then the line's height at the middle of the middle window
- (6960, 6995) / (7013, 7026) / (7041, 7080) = 0.2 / 9.16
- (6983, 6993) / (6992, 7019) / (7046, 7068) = -0.7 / 8.96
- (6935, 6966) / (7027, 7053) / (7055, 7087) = -0.7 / 9.04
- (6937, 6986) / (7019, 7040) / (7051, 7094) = -0.5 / 9.09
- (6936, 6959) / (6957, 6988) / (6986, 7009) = -0.8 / 9.18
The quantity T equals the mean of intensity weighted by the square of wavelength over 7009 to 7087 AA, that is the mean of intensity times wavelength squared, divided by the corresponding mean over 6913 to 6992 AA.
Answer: 1.01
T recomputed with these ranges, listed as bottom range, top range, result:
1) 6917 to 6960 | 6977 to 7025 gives 1.02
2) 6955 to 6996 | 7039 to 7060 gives 1.01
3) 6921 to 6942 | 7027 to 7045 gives 1.03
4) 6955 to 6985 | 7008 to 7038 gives 0.99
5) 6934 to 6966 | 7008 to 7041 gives 1.02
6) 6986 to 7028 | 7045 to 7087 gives 1.01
